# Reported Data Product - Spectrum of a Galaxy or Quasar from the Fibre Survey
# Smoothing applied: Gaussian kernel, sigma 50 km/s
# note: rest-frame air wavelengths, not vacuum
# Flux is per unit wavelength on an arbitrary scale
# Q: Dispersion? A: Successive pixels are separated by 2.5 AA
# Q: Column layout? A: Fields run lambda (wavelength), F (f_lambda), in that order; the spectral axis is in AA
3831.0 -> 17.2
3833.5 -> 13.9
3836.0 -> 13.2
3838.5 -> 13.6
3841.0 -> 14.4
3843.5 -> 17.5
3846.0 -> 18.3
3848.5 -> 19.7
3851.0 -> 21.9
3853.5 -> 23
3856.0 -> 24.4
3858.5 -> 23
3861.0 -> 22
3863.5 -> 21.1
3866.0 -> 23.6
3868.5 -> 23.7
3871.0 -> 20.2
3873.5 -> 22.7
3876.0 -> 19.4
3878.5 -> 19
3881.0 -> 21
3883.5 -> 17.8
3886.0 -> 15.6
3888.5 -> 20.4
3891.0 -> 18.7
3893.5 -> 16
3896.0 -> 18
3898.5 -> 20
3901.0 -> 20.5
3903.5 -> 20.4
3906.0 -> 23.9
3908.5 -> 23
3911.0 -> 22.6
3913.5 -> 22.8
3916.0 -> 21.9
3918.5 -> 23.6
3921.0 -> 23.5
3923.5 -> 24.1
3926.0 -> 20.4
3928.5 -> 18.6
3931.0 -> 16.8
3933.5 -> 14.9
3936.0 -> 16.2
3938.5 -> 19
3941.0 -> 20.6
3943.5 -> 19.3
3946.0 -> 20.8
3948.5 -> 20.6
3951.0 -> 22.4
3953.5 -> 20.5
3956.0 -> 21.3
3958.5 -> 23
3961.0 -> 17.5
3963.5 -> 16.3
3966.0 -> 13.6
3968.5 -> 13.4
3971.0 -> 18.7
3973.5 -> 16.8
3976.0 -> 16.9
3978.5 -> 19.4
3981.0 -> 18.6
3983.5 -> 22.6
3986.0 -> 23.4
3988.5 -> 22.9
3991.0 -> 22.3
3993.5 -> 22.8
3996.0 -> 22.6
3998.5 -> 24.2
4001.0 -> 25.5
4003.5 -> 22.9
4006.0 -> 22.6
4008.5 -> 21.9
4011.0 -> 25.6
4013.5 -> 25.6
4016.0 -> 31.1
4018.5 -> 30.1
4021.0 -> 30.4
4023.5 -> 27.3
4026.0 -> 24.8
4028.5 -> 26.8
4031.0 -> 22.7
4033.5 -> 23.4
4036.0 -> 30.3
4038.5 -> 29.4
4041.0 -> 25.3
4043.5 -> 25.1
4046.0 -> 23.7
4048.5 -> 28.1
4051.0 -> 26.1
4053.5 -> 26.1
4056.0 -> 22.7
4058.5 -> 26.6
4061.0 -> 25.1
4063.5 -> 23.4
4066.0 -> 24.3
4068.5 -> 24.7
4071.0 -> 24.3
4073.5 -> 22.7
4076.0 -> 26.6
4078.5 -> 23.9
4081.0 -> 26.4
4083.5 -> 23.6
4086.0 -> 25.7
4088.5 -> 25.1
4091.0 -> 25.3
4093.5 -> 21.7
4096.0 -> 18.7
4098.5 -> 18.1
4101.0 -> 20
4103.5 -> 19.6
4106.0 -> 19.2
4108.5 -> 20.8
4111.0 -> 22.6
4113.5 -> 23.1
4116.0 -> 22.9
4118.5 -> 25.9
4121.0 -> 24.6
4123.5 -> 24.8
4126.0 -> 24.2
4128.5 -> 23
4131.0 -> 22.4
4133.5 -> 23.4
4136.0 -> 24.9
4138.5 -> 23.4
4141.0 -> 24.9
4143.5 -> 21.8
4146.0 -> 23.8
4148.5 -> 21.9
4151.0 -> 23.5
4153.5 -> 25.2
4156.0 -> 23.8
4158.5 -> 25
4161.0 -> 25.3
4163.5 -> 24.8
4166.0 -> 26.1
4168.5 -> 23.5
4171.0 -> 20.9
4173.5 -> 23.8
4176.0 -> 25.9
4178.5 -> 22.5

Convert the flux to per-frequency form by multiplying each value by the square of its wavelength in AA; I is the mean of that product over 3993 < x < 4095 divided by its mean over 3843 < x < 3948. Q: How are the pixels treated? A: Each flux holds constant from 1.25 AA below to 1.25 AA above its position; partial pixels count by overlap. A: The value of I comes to 1.3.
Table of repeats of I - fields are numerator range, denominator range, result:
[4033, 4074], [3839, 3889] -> 1.38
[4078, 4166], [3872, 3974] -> 1.31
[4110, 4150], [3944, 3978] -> 1.38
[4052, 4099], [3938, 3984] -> 1.34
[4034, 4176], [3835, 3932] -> 1.32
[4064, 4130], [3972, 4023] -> 1.04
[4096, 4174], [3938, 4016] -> 1.19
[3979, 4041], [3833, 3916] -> 1.34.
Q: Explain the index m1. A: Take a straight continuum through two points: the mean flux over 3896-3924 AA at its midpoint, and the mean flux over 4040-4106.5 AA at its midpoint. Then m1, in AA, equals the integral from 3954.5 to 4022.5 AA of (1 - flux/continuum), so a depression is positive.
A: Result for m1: 3.1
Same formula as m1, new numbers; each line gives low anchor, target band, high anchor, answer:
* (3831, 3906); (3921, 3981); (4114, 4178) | 5.59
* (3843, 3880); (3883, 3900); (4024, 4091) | 2.98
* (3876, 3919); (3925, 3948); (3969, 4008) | 2.38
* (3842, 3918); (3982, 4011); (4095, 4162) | -1.87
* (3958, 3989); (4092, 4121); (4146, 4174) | 1.41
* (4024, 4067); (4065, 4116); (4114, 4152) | 3.72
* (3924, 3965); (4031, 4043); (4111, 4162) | -2.80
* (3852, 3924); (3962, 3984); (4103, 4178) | 4.81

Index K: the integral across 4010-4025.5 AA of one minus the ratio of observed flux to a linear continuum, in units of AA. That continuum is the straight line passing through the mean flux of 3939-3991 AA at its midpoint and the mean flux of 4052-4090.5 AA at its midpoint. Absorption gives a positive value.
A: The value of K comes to -4.3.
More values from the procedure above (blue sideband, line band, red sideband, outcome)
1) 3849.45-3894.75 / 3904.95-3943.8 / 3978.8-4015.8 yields 1.86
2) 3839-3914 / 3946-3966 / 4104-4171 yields 1.40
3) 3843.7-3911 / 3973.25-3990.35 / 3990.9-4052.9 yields 2.78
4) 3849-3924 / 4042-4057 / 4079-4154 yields -1.91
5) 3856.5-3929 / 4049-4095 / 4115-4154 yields -3.31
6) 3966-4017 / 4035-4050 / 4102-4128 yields -3.22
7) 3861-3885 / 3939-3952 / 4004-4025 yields 1.78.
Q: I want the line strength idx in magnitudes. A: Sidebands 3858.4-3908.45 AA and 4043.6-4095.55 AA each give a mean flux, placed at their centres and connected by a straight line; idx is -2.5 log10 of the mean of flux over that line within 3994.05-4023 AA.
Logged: -0.10 mag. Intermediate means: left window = 20.4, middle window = 25.7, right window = 24.7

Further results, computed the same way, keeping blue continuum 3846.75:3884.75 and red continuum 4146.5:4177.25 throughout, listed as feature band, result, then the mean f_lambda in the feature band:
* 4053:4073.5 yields -0.056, 24.5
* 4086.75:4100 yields 0.077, 21.9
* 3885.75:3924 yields 0.041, 21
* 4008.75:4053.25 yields -0.164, 26.7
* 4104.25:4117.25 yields 0.098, 21.6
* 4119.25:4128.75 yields -0.026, 24.4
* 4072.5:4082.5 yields -0.070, 24.9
